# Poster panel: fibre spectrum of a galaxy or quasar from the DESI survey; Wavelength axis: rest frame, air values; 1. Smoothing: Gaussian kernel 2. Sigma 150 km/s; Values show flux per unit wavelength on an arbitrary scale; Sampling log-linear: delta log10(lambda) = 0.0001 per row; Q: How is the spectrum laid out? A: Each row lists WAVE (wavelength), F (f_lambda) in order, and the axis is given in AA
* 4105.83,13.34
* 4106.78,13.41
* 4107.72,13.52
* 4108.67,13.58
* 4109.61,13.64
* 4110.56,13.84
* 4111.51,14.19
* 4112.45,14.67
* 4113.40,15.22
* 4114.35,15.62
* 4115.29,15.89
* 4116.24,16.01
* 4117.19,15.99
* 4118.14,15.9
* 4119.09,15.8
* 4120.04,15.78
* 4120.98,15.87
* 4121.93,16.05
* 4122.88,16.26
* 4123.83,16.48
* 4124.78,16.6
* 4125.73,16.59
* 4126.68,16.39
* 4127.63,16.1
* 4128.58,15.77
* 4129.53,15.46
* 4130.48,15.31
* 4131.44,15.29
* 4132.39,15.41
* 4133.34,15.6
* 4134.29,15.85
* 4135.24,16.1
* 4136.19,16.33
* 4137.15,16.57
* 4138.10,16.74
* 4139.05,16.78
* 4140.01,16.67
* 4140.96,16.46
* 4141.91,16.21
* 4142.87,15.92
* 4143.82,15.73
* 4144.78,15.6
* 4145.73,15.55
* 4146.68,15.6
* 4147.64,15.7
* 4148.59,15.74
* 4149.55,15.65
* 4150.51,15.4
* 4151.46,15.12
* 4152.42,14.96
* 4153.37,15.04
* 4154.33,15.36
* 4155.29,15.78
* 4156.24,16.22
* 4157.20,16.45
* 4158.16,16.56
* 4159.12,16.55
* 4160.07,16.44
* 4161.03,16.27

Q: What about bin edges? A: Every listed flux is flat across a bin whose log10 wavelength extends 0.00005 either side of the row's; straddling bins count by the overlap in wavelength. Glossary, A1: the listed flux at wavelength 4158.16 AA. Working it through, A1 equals 16.56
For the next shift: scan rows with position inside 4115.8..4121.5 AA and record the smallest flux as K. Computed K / 15.78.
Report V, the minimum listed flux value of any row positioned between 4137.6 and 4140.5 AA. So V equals 16.67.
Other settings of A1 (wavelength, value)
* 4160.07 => 16.44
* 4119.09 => 15.8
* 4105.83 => 13.34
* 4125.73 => 16.59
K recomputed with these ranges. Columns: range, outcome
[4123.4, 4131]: 15.31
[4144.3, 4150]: 15.55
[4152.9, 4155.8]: 15.04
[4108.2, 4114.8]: 13.58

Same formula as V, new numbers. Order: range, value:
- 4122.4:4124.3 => 16.26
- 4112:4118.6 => 14.67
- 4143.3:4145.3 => 15.6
